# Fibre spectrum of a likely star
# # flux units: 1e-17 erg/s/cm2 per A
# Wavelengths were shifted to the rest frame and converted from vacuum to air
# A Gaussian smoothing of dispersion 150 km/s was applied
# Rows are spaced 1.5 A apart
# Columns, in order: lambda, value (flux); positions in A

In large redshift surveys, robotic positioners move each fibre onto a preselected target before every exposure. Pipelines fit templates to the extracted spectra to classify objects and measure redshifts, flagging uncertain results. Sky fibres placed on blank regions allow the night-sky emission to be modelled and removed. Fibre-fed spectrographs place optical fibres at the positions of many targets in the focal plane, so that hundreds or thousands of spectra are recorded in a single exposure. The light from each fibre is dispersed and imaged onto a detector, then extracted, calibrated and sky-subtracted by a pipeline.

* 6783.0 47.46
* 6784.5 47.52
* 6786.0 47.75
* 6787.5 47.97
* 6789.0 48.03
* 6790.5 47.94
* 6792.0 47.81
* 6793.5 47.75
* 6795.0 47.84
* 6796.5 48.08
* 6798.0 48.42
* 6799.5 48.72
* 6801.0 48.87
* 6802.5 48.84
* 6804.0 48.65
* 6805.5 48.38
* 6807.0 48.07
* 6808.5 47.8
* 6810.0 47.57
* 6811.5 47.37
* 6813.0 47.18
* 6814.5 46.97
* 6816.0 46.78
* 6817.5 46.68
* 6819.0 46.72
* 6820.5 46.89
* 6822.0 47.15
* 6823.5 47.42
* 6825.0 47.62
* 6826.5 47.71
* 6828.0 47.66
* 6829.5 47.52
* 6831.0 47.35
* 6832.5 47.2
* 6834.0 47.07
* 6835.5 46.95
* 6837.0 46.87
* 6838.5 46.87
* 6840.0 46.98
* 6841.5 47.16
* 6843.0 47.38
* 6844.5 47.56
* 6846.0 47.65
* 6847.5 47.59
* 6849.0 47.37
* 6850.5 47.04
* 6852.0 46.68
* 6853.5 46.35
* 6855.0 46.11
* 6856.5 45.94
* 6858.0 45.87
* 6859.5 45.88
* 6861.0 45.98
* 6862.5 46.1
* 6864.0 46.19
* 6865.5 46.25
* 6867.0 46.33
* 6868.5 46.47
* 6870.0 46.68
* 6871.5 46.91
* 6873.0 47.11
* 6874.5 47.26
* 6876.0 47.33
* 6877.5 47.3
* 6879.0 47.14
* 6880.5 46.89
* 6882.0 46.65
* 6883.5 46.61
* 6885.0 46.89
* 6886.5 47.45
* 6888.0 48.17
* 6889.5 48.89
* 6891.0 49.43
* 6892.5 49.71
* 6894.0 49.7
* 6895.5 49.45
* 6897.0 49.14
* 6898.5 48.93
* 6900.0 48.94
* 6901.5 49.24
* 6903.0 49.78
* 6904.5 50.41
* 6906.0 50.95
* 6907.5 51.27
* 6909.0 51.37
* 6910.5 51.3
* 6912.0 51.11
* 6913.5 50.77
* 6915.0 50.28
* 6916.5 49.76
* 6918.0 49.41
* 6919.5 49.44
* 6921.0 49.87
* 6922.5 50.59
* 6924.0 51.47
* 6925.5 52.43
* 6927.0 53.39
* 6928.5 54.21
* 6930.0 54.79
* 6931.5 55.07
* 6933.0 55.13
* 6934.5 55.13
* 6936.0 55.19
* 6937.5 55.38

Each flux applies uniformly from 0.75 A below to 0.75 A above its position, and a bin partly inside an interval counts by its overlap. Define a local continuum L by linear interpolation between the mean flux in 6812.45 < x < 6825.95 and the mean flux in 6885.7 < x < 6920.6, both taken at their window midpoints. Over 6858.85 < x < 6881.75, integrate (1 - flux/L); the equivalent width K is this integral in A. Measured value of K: 0.97 A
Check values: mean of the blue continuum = 47.1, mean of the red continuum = 49.8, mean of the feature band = 46.7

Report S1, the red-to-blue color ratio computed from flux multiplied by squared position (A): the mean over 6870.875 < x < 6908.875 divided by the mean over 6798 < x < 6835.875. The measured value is 1.04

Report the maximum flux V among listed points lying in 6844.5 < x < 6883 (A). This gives 47.65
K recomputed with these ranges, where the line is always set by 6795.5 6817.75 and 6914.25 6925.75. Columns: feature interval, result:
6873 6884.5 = 0.56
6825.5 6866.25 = 1.57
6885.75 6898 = 0.18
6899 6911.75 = -0.10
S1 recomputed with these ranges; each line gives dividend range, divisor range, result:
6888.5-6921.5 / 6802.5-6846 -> 1.08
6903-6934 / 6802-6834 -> 1.12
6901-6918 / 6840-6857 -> 1.09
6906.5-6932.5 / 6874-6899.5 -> 1.08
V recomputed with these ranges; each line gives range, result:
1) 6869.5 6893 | 49.71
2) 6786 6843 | 48.87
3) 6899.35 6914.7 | 51.37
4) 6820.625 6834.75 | 47.71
